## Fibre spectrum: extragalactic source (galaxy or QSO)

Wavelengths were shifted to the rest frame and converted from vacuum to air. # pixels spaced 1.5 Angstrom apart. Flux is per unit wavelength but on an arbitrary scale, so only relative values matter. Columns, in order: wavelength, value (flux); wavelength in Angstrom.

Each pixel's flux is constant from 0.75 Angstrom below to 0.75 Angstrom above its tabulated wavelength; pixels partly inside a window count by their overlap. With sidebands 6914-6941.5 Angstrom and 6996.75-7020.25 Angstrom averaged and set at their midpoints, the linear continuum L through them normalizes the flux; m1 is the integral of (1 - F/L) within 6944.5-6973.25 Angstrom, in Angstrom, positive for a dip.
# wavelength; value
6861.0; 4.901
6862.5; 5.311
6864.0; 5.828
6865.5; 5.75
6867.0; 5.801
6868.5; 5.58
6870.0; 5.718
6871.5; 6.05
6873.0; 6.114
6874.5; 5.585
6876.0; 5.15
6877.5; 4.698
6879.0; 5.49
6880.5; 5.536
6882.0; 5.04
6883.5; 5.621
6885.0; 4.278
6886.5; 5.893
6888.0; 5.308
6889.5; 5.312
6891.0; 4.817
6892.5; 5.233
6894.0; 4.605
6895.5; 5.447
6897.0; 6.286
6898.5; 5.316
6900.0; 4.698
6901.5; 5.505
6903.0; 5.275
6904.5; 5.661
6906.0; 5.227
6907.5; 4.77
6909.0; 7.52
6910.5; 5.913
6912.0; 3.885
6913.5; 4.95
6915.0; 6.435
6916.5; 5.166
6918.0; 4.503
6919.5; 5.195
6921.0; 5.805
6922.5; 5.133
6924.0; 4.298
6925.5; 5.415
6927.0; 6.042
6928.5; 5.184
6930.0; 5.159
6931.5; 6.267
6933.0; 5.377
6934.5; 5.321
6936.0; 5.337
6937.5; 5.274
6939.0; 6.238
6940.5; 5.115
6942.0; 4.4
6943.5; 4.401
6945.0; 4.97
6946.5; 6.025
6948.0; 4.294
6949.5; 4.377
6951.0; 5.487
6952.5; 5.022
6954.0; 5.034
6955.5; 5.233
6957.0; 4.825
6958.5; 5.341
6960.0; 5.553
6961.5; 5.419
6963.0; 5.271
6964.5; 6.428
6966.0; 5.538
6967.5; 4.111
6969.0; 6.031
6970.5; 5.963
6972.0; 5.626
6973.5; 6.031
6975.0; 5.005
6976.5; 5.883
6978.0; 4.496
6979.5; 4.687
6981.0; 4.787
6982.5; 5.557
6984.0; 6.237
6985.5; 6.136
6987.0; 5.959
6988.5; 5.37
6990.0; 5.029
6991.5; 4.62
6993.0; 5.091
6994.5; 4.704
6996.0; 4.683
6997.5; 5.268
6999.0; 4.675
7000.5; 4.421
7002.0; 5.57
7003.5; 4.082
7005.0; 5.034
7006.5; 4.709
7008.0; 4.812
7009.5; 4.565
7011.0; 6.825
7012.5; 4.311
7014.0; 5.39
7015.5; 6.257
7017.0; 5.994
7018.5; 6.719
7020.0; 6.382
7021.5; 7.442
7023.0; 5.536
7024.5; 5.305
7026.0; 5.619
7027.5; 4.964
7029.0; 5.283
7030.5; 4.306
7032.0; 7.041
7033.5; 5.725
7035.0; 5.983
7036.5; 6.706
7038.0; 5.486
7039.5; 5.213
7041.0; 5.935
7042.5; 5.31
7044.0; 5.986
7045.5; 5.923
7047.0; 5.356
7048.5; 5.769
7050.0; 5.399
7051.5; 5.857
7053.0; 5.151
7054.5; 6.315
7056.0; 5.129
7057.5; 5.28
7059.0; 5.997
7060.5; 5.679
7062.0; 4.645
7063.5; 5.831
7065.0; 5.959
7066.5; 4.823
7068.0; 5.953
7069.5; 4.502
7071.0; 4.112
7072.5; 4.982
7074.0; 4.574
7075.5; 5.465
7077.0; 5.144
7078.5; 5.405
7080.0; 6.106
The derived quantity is 0.2 Angstrom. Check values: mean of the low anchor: 5.39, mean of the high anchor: 5.29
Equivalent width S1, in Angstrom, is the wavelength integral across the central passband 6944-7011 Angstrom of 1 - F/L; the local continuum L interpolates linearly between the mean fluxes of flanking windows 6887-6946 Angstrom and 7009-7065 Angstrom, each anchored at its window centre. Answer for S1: 3.8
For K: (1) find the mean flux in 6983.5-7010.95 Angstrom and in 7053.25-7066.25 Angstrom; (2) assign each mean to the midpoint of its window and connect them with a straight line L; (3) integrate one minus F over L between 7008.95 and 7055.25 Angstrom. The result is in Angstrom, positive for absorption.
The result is -3.48 Angstrom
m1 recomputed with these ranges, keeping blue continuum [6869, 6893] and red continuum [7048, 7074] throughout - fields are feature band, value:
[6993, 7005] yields 1.2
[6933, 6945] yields 0.5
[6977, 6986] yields 0.1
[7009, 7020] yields -0.9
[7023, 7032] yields 0.1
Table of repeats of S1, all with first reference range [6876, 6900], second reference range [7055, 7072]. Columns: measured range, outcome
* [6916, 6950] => 0.35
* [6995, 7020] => 0.13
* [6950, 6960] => 0.16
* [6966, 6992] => -0.68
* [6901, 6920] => -0.52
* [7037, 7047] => -0.71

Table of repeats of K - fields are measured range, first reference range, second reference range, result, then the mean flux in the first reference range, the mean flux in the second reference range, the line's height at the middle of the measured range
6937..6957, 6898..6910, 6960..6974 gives 1.83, 5.51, 5.59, 5.57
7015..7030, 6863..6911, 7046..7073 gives -1.43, 5.47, 5.38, 5.4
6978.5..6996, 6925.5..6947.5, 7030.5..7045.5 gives 1.09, 5.35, 5.85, 5.6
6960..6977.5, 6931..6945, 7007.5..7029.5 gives -0.39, 5.27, 5.71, 5.44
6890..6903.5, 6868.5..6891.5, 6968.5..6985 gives 0.40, 5.39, 5.48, 5.4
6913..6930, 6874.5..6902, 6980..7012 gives -0.24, 5.24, 5.14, 5.21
